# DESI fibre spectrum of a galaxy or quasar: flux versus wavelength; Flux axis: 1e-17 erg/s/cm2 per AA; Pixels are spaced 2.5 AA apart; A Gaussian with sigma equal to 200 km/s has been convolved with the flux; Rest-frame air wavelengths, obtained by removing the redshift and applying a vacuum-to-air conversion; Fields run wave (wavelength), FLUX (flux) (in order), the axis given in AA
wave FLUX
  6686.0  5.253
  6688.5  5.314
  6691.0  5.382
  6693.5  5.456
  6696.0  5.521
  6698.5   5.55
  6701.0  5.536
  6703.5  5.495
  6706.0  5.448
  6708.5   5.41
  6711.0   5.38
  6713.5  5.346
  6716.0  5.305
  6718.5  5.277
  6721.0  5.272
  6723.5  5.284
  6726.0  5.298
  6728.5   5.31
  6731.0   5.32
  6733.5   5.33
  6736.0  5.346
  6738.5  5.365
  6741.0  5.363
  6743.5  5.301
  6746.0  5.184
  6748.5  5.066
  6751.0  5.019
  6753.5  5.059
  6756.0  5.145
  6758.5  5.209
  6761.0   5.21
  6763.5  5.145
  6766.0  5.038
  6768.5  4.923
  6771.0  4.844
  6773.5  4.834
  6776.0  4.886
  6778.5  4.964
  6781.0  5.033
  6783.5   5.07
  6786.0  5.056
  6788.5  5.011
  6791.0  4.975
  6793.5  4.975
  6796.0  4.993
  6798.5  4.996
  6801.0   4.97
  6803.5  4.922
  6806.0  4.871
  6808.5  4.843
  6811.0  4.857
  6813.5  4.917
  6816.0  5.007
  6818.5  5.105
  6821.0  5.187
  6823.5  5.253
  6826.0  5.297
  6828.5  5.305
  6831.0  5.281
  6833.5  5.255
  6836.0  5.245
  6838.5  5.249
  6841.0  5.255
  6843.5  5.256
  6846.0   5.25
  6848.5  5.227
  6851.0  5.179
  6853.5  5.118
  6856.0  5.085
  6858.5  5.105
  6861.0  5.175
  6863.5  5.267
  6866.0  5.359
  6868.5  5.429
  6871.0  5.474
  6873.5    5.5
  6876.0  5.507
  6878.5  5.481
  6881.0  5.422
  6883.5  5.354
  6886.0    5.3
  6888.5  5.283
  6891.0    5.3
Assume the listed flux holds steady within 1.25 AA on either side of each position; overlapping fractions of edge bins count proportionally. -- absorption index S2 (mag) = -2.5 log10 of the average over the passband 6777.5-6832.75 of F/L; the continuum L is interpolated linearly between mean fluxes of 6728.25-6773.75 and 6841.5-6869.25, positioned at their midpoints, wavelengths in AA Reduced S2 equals 0.03 mag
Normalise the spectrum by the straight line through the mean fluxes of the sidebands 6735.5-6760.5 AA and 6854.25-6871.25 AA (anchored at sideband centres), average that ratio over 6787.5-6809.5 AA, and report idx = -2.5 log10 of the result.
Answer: 0.06 mag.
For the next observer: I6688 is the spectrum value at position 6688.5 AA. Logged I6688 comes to 5.314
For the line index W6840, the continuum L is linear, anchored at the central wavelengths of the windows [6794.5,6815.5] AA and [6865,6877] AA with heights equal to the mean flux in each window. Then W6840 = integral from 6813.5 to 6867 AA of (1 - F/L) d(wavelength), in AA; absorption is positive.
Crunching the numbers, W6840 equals 0.0 AA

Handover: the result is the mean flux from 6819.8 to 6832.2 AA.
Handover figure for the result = 5.26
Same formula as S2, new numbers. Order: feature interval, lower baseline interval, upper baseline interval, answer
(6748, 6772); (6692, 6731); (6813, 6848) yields 0.05 mag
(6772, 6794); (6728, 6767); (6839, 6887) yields 0.06 mag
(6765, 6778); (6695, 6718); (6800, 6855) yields 0.08 mag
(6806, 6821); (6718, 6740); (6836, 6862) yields 0.06 mag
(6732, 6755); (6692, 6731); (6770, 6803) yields 0.00 mag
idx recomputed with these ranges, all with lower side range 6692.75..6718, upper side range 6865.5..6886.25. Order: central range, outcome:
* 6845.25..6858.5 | 0.056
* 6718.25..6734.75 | 0.028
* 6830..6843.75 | 0.036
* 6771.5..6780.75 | 0.112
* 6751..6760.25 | 0.064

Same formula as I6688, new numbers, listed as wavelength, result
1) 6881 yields 5.422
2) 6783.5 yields 5.07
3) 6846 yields 5.25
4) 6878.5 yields 5.481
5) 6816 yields 5.007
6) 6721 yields 5.272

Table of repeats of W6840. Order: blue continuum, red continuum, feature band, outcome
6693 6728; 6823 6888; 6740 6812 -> 4.4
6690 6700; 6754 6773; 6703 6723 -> 0.0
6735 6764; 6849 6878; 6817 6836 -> 0.1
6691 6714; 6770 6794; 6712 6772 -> 0.1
